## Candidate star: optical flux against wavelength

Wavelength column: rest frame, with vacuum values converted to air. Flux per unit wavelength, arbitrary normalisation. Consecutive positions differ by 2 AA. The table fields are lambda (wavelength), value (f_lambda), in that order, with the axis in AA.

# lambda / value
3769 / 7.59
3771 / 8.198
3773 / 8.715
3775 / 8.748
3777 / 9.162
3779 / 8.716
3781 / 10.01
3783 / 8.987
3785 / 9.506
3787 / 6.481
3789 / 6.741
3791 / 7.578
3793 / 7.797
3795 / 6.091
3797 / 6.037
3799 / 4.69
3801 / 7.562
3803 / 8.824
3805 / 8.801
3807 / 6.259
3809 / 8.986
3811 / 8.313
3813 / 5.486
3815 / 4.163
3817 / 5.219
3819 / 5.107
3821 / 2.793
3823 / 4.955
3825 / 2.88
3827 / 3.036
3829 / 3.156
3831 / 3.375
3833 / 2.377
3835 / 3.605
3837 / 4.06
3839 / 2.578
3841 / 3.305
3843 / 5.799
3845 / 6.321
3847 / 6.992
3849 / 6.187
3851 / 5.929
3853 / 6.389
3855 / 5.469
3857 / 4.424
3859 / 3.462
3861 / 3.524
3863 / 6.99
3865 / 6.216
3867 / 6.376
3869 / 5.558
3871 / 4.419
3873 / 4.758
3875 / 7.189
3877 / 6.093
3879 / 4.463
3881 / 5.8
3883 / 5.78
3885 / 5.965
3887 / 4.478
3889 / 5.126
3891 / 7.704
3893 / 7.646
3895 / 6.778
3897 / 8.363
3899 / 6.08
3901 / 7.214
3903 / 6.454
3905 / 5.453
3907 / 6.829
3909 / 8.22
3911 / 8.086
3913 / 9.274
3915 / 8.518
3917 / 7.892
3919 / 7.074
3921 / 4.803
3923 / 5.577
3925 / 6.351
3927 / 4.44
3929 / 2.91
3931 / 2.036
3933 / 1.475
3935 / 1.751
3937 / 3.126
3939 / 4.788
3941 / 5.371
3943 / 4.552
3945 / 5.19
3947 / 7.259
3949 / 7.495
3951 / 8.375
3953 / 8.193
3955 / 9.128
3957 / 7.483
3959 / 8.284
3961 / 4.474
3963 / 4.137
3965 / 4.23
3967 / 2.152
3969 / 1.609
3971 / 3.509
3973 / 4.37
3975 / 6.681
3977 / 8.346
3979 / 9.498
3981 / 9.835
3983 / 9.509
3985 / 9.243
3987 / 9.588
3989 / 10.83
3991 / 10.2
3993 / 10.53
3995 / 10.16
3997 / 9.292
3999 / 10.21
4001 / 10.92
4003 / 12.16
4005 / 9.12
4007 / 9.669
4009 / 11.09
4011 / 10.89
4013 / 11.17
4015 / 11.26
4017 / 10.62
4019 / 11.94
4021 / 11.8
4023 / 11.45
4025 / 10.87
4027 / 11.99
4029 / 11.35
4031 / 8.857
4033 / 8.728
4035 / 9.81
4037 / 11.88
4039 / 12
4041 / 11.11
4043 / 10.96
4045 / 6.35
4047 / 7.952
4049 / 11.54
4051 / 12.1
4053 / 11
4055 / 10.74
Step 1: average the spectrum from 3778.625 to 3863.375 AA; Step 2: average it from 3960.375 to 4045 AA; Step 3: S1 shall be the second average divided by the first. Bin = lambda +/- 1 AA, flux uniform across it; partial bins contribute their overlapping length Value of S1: 1.60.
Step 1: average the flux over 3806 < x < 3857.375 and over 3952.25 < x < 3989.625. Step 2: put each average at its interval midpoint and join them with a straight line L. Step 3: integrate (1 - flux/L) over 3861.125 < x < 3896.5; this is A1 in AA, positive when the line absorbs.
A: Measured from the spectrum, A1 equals -2.4 AA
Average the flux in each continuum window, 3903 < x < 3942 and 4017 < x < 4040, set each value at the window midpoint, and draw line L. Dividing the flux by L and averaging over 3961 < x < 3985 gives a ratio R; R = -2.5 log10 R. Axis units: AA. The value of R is 0.36 mag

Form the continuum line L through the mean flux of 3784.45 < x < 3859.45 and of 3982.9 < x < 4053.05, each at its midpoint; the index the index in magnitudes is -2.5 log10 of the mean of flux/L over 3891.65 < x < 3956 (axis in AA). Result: 0.29 mag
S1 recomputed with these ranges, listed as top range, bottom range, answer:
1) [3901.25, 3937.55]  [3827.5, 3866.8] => 1.18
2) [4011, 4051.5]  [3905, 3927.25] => 1.52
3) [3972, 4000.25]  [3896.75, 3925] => 1.30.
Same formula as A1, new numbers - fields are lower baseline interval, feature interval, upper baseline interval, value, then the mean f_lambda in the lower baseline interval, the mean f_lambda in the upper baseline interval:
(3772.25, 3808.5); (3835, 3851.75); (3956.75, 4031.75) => 6.35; 7.83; 8.94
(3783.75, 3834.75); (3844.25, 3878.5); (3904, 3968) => 0.99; 5.83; 5.78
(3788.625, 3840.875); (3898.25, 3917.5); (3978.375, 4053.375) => 0.81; 5.35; 10.5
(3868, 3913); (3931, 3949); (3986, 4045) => 8.58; 6.36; 10.6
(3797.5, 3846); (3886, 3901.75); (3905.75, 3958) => -2.70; 5.08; 6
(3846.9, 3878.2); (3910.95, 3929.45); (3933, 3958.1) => -2.34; 5.58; 5.89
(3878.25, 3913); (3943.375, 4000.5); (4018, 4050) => 8.64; 6.59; 10.5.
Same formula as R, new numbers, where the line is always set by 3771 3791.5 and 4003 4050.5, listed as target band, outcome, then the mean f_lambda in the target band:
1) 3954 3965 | 0.47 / 6.48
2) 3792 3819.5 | 0.28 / 6.7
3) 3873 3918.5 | 0.37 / 6.75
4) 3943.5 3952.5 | 0.38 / 7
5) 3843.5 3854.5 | 0.39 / 6.3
